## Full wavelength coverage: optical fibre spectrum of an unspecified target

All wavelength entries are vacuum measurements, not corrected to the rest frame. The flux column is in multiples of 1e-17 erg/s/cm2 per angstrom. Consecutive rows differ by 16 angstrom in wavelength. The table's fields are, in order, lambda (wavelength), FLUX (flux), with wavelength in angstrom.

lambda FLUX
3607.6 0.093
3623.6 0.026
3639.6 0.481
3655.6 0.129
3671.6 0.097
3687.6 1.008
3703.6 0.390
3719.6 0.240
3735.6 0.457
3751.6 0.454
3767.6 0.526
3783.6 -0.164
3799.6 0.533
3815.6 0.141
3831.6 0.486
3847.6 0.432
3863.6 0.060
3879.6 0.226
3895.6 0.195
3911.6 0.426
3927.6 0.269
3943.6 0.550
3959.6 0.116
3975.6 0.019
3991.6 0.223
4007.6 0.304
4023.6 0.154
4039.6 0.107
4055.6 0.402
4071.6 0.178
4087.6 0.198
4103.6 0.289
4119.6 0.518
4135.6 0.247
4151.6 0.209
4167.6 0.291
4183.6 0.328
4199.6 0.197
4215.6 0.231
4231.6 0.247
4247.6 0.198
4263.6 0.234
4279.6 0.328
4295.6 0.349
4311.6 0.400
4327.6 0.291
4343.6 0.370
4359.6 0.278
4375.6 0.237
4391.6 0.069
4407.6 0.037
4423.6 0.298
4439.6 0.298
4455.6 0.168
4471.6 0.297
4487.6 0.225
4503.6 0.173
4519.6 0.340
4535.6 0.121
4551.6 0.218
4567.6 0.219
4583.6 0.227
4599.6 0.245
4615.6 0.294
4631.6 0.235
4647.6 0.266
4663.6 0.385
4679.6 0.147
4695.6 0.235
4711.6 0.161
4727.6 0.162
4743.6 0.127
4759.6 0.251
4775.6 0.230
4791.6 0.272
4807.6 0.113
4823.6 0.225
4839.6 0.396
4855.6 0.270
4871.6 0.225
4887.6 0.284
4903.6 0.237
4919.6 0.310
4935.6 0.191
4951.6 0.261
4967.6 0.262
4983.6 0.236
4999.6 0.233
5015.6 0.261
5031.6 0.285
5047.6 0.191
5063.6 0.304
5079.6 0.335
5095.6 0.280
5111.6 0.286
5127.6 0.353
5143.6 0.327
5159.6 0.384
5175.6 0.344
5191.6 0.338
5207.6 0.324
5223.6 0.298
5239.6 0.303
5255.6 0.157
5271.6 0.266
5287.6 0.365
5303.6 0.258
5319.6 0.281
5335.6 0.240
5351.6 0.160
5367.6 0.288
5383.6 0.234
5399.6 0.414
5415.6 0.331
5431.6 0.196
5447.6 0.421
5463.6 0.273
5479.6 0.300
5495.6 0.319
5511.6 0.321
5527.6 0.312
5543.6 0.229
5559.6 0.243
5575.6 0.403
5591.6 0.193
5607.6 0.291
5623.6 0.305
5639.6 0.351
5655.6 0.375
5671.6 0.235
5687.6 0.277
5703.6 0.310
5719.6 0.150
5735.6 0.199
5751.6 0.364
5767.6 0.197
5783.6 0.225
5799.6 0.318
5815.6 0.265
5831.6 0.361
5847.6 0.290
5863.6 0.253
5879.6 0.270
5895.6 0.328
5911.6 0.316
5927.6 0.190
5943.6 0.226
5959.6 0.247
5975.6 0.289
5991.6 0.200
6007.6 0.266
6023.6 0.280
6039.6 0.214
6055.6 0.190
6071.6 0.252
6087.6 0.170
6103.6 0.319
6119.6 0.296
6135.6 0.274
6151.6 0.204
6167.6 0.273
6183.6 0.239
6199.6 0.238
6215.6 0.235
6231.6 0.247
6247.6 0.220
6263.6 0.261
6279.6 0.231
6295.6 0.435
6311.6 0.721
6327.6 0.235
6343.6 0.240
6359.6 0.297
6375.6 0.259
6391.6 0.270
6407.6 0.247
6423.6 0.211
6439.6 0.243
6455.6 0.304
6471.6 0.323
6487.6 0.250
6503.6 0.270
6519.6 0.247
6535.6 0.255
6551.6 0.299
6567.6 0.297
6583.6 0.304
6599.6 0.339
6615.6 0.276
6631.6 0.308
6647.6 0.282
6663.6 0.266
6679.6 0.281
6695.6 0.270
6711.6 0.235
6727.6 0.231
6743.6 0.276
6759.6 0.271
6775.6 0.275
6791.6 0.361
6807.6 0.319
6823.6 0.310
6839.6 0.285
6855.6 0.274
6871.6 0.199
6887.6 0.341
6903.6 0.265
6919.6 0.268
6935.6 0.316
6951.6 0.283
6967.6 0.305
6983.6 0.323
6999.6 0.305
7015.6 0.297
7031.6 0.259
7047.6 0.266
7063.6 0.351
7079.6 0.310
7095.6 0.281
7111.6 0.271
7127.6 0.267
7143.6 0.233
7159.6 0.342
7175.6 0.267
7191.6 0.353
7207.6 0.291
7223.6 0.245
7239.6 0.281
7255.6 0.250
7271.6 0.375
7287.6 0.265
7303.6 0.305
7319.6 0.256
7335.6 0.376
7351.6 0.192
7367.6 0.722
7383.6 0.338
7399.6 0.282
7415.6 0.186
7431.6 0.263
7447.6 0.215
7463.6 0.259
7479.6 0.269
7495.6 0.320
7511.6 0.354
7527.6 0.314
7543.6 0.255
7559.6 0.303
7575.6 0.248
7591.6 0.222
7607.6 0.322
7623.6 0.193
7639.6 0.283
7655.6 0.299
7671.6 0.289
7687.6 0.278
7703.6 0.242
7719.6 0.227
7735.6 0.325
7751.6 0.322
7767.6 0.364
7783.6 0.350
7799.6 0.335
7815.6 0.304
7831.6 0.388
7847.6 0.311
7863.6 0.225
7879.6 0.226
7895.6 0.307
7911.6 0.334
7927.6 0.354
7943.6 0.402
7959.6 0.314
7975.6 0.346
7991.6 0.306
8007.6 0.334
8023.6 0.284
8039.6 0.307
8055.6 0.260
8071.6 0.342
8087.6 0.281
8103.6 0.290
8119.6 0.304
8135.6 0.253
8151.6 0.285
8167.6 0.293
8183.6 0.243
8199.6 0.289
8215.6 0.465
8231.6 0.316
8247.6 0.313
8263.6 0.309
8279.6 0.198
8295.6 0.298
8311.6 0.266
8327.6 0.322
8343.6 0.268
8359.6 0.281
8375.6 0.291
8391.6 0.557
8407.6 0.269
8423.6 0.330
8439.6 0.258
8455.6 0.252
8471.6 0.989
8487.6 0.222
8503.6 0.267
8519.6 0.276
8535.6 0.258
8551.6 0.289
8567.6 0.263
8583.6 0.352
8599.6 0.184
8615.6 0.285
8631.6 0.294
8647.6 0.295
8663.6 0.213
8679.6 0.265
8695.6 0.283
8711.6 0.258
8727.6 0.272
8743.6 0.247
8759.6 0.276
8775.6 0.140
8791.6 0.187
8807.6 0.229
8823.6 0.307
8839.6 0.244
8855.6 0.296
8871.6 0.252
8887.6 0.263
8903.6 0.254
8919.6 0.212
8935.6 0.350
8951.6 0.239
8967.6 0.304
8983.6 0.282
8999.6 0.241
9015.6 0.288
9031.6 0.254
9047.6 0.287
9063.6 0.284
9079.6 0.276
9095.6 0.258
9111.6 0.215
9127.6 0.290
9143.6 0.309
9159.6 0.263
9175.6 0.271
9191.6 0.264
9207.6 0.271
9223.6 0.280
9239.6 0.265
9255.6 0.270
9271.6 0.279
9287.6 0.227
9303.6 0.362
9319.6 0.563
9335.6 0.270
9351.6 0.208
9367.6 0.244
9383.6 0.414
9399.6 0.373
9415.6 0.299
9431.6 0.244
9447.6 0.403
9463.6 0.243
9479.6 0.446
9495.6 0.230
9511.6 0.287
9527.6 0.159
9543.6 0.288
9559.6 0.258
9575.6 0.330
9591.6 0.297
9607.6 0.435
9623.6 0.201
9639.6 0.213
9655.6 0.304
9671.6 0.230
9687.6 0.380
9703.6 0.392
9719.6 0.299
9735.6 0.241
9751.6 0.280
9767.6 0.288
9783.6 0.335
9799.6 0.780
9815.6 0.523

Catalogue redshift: 0.69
